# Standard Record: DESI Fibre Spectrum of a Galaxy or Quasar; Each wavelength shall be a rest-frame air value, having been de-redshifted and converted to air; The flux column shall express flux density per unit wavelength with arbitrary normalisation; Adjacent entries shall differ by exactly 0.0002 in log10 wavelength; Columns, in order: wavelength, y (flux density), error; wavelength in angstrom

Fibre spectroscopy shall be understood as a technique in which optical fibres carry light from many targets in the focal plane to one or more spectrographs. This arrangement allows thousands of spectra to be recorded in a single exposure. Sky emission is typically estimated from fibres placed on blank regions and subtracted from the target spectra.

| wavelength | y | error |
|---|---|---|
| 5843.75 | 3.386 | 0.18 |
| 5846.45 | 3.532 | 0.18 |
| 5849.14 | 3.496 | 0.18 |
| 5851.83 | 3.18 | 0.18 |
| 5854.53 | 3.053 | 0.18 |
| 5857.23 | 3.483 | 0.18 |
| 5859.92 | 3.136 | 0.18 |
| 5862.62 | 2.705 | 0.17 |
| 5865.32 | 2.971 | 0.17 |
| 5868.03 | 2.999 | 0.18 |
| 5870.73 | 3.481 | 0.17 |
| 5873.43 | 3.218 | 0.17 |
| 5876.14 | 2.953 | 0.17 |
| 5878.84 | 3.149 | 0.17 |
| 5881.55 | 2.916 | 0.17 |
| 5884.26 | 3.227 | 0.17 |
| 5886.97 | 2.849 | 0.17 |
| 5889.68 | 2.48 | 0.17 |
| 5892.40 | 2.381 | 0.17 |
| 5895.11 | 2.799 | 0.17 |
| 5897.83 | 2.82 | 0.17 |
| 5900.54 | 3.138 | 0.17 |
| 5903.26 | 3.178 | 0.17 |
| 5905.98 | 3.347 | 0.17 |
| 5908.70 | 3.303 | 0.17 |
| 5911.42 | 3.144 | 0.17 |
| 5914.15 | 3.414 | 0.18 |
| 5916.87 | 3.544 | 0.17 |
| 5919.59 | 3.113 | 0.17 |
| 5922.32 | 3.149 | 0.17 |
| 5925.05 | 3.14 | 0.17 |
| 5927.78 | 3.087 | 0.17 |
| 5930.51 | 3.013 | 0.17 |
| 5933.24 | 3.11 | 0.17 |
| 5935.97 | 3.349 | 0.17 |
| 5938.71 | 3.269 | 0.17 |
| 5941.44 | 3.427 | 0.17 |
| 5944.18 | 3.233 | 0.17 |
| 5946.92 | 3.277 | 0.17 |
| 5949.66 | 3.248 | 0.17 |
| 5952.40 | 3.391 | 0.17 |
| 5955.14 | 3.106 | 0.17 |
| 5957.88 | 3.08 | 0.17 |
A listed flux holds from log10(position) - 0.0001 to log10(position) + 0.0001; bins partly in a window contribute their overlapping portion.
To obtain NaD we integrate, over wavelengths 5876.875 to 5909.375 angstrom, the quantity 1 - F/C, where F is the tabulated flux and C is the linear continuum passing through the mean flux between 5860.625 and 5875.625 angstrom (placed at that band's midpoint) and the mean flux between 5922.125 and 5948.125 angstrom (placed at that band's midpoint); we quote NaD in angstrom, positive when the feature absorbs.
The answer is 1.7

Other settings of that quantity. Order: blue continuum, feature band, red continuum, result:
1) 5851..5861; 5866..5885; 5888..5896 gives -1.8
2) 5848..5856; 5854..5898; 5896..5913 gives 3.0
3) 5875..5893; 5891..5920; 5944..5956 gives -1.0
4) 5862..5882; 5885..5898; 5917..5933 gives 1.7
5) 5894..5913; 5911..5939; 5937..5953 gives 0.0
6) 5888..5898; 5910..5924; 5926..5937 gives -1.6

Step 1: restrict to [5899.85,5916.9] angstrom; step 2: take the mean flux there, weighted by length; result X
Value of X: 3.28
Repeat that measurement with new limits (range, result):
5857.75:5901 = 2.96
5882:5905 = 2.87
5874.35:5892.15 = 2.9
